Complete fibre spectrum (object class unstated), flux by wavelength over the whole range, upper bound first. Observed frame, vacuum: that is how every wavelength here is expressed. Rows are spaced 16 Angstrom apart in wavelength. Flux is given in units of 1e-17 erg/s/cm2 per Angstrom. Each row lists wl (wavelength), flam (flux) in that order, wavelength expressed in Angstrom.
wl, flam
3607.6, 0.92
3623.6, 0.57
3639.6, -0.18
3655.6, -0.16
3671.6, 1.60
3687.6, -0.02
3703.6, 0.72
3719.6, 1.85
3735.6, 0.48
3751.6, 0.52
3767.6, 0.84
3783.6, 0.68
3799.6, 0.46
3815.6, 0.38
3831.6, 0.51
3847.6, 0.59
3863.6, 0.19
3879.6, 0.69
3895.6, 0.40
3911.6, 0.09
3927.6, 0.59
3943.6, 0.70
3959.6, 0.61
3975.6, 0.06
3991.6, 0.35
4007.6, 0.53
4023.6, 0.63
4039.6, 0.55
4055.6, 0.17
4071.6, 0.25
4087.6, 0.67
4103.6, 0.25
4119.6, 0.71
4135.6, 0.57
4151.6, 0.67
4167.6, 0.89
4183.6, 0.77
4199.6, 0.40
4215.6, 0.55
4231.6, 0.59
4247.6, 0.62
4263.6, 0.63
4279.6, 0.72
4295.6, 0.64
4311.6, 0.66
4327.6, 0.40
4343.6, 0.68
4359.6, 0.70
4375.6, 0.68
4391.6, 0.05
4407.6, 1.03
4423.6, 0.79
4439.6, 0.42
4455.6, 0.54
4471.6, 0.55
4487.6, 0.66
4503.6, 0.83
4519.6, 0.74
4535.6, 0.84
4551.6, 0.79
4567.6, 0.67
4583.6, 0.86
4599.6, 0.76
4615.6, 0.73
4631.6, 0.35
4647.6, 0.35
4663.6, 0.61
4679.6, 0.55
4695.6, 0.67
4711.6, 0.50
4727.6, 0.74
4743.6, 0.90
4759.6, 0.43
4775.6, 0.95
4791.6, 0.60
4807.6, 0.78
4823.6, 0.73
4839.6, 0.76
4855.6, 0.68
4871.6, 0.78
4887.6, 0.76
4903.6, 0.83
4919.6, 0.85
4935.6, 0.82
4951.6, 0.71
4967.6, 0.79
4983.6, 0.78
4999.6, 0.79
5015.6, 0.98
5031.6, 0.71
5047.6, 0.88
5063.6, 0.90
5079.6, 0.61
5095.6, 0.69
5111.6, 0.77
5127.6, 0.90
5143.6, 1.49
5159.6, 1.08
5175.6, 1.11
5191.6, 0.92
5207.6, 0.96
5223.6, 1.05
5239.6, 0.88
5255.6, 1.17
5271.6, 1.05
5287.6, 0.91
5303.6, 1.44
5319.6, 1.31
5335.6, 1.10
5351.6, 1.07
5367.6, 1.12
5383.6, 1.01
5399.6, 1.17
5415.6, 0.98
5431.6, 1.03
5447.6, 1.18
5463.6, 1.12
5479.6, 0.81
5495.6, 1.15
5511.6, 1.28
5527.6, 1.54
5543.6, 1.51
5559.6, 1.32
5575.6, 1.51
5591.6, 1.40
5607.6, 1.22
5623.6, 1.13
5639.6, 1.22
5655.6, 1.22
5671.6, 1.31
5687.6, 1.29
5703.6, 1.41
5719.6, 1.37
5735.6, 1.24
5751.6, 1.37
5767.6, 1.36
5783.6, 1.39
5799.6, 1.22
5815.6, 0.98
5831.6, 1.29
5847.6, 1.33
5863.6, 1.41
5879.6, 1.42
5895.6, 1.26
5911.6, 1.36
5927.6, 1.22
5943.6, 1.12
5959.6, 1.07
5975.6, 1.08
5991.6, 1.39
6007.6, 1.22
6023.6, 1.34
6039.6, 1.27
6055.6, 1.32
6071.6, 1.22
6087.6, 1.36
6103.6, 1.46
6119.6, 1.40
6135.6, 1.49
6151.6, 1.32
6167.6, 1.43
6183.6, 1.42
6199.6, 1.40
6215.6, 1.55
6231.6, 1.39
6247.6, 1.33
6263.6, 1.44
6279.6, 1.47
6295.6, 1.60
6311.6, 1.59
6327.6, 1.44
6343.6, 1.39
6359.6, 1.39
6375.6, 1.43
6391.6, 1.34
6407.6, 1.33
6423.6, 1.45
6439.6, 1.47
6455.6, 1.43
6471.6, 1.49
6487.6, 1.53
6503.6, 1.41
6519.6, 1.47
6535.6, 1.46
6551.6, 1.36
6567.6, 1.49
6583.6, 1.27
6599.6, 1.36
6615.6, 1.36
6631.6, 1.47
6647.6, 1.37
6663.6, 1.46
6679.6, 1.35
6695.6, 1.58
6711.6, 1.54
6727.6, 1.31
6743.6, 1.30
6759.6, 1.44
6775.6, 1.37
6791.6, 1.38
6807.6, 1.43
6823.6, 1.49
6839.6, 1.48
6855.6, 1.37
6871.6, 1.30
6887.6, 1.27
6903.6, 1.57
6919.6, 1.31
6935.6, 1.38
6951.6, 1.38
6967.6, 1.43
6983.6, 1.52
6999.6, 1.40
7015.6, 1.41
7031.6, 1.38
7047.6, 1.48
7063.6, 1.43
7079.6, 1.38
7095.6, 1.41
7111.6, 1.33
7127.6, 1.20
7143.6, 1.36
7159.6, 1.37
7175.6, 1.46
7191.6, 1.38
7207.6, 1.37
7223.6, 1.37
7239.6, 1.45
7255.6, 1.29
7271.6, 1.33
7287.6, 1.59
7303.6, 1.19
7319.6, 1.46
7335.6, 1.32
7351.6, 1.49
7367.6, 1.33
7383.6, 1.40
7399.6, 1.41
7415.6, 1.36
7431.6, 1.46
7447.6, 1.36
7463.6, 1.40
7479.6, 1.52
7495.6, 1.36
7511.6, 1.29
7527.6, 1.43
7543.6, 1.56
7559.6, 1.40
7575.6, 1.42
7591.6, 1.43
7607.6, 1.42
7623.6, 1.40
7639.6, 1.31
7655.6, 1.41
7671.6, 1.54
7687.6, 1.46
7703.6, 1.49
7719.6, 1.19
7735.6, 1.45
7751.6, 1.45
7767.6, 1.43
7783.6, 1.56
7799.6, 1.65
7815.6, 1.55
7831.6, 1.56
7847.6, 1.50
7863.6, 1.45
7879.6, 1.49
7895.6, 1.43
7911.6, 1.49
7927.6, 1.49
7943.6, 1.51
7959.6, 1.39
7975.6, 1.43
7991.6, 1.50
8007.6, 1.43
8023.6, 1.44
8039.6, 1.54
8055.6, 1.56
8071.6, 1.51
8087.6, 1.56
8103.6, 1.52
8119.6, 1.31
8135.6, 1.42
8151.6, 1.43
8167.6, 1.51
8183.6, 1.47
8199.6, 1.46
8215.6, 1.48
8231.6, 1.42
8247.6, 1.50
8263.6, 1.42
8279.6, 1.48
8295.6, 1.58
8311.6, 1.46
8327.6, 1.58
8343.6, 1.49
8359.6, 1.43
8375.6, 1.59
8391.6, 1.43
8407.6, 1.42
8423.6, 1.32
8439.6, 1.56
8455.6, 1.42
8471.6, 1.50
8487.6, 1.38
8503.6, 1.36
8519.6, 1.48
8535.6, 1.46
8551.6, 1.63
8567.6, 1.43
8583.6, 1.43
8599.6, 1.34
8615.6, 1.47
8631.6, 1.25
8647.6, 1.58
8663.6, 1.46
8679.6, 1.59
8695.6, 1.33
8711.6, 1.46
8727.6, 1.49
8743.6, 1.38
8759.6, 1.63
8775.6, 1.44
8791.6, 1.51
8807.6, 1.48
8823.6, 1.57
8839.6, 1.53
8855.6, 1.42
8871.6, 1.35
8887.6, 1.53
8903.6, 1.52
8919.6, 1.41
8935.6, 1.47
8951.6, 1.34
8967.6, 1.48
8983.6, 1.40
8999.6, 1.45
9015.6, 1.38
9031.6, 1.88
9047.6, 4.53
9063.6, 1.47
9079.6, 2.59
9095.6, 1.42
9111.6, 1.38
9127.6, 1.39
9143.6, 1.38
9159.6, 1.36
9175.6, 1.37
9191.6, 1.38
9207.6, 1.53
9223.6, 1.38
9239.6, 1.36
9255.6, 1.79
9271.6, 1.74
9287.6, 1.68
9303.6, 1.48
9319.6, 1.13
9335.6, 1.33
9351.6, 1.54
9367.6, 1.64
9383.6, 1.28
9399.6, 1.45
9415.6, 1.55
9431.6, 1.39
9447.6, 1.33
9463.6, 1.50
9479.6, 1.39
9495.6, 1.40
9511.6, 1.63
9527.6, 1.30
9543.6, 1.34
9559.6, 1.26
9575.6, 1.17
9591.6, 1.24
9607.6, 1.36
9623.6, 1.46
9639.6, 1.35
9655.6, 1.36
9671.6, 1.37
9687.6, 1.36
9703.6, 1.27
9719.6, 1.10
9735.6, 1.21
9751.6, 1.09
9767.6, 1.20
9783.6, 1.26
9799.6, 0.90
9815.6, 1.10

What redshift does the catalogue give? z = 0.38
